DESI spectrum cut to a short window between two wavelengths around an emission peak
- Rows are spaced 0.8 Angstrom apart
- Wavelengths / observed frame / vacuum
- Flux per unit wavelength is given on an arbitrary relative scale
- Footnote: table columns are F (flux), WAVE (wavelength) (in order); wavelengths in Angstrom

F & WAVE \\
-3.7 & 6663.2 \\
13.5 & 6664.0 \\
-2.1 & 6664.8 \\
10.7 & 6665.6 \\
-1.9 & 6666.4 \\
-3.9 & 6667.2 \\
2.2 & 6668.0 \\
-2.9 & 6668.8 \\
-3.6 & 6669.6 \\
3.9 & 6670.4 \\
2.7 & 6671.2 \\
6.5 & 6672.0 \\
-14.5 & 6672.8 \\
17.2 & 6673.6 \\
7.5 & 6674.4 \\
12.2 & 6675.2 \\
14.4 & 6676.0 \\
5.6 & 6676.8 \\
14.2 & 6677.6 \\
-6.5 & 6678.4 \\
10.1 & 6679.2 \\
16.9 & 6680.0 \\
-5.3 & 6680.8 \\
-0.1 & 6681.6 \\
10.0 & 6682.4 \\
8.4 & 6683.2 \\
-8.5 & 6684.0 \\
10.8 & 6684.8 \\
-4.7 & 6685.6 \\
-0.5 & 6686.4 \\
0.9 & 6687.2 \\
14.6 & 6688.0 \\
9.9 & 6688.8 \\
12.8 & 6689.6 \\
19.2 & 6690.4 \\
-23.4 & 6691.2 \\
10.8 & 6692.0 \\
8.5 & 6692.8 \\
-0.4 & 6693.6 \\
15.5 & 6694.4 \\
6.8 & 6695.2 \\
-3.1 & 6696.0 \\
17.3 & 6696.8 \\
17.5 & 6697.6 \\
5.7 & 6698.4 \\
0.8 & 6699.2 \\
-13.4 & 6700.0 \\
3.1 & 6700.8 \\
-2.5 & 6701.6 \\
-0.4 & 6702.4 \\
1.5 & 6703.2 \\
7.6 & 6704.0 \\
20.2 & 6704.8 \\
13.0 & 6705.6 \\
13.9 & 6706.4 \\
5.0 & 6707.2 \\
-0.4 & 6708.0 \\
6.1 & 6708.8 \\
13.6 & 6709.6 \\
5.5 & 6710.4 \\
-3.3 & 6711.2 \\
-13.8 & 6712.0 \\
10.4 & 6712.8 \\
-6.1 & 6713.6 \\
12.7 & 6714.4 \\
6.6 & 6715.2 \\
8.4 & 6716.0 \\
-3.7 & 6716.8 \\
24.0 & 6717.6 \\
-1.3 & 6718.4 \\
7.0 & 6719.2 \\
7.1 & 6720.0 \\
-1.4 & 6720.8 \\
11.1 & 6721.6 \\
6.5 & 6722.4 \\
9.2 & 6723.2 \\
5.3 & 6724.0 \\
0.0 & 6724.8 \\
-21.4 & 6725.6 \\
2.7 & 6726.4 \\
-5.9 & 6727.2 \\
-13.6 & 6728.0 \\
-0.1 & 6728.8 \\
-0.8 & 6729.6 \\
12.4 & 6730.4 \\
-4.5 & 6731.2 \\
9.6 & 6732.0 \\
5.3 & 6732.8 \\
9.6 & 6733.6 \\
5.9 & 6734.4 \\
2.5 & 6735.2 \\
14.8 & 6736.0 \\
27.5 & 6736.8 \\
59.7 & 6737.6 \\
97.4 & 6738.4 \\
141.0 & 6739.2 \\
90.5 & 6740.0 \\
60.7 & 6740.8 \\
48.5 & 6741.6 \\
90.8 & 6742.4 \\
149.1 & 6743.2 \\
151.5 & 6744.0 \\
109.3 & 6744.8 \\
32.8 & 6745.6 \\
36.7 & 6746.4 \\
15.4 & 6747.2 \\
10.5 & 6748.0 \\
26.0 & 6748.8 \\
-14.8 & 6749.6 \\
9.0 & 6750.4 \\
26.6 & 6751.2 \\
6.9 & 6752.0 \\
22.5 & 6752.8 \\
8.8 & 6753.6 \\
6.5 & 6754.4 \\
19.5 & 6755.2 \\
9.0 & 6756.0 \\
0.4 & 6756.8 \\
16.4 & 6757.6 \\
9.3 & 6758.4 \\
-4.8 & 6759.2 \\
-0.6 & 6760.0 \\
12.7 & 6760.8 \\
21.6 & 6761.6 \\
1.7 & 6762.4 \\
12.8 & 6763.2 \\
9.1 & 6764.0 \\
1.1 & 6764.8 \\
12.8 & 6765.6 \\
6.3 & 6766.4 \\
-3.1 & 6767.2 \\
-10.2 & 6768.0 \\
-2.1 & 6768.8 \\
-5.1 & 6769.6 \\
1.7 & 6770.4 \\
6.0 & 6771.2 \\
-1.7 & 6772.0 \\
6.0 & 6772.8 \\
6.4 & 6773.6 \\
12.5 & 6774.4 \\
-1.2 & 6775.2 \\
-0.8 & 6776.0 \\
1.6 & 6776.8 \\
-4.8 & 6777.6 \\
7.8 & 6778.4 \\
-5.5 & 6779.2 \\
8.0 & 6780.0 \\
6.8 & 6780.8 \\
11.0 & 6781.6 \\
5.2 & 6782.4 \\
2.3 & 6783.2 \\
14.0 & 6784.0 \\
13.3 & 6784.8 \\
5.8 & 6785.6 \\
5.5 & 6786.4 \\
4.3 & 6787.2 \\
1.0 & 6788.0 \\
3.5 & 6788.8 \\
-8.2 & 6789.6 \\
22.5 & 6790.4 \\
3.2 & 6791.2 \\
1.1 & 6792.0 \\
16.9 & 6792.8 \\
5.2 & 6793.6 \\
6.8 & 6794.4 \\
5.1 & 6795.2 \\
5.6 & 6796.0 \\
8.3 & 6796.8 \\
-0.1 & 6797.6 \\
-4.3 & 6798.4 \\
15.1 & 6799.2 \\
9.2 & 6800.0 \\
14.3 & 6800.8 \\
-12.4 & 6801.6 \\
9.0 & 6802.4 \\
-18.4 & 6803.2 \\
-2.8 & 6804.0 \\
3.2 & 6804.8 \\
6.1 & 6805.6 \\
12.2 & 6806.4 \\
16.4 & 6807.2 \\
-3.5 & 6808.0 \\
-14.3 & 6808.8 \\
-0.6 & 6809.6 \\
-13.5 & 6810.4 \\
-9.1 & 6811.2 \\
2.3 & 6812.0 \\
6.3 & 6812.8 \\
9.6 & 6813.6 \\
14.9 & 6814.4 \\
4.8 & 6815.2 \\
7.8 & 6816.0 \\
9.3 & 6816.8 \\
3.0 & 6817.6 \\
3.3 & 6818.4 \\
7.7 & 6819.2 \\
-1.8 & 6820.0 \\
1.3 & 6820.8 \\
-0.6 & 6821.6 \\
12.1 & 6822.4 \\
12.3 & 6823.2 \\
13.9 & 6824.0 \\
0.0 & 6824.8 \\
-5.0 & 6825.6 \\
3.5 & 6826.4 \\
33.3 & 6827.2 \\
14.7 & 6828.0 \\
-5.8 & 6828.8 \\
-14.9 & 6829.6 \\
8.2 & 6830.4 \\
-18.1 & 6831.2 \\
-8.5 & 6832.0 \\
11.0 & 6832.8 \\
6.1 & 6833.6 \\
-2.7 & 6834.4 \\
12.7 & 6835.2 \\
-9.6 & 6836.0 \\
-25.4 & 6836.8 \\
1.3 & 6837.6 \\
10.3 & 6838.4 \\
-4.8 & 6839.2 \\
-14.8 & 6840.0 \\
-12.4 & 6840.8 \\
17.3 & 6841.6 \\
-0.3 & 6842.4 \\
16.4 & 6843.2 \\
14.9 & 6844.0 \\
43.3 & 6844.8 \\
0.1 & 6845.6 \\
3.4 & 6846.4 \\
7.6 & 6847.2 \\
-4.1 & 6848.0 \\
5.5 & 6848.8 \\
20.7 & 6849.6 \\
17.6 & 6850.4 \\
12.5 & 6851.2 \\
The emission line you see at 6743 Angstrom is [O II] 3727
